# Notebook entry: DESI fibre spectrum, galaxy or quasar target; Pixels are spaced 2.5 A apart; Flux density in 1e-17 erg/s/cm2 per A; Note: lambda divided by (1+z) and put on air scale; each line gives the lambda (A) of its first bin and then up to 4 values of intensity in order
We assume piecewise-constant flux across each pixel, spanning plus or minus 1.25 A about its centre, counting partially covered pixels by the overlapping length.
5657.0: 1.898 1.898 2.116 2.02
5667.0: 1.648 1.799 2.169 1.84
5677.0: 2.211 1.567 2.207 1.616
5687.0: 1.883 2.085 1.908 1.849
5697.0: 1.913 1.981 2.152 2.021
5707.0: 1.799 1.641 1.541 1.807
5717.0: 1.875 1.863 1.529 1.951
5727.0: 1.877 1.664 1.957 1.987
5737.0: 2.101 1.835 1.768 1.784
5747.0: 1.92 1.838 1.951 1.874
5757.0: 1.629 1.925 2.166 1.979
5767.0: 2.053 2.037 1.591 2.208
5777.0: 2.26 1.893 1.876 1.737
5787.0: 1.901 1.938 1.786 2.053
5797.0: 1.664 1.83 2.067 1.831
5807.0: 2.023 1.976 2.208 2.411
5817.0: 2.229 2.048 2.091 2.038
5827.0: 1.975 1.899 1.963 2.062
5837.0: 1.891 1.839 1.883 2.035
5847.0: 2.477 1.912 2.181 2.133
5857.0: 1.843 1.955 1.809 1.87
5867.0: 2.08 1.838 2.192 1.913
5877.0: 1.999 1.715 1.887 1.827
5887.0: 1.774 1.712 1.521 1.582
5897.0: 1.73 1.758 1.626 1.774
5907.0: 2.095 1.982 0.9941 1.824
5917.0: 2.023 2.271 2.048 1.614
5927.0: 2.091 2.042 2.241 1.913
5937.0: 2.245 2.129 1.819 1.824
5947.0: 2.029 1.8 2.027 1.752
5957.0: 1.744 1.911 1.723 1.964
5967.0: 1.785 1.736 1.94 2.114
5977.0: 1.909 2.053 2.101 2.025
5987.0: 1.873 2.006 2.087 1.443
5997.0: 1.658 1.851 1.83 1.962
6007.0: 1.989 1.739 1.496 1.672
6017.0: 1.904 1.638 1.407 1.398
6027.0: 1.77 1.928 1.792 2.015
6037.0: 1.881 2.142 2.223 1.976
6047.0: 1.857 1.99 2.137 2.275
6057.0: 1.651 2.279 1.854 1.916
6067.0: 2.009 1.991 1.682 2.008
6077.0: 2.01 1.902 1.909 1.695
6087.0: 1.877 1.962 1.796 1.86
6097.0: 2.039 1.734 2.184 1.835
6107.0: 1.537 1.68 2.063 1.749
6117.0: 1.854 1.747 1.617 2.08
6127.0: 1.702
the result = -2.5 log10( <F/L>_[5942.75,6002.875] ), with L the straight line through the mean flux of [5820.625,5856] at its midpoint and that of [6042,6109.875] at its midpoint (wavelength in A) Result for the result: 0.05 mag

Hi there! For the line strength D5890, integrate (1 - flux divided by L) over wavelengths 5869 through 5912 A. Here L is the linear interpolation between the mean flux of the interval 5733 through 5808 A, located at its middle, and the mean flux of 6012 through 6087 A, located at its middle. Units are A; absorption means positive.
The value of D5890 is 2.5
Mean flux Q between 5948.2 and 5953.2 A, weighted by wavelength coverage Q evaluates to 1.91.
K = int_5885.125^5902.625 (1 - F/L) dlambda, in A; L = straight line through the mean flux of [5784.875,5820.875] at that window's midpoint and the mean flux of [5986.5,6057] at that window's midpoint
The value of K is 2.3 A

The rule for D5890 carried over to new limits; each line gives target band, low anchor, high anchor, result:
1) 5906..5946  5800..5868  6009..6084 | 0.3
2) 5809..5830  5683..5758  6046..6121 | -2.7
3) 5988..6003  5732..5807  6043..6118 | 0.8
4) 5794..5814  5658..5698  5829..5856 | 0.3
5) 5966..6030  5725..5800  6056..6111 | 2.4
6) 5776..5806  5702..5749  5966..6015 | -0.9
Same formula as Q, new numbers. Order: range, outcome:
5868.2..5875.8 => 1.98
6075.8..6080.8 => 1.95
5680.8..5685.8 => 1.91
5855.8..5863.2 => 1.87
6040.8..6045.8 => 2.1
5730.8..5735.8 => 1.97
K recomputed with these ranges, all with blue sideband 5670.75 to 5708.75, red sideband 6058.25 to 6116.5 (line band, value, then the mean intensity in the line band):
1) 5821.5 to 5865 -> -1.5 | 1.99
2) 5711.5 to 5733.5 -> 1.6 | 1.8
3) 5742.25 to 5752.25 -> 0.4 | 1.85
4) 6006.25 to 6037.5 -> 2.8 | 1.73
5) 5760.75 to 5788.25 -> -0.6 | 1.97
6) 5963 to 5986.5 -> -0.6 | 1.95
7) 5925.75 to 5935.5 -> -0.8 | 2.08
